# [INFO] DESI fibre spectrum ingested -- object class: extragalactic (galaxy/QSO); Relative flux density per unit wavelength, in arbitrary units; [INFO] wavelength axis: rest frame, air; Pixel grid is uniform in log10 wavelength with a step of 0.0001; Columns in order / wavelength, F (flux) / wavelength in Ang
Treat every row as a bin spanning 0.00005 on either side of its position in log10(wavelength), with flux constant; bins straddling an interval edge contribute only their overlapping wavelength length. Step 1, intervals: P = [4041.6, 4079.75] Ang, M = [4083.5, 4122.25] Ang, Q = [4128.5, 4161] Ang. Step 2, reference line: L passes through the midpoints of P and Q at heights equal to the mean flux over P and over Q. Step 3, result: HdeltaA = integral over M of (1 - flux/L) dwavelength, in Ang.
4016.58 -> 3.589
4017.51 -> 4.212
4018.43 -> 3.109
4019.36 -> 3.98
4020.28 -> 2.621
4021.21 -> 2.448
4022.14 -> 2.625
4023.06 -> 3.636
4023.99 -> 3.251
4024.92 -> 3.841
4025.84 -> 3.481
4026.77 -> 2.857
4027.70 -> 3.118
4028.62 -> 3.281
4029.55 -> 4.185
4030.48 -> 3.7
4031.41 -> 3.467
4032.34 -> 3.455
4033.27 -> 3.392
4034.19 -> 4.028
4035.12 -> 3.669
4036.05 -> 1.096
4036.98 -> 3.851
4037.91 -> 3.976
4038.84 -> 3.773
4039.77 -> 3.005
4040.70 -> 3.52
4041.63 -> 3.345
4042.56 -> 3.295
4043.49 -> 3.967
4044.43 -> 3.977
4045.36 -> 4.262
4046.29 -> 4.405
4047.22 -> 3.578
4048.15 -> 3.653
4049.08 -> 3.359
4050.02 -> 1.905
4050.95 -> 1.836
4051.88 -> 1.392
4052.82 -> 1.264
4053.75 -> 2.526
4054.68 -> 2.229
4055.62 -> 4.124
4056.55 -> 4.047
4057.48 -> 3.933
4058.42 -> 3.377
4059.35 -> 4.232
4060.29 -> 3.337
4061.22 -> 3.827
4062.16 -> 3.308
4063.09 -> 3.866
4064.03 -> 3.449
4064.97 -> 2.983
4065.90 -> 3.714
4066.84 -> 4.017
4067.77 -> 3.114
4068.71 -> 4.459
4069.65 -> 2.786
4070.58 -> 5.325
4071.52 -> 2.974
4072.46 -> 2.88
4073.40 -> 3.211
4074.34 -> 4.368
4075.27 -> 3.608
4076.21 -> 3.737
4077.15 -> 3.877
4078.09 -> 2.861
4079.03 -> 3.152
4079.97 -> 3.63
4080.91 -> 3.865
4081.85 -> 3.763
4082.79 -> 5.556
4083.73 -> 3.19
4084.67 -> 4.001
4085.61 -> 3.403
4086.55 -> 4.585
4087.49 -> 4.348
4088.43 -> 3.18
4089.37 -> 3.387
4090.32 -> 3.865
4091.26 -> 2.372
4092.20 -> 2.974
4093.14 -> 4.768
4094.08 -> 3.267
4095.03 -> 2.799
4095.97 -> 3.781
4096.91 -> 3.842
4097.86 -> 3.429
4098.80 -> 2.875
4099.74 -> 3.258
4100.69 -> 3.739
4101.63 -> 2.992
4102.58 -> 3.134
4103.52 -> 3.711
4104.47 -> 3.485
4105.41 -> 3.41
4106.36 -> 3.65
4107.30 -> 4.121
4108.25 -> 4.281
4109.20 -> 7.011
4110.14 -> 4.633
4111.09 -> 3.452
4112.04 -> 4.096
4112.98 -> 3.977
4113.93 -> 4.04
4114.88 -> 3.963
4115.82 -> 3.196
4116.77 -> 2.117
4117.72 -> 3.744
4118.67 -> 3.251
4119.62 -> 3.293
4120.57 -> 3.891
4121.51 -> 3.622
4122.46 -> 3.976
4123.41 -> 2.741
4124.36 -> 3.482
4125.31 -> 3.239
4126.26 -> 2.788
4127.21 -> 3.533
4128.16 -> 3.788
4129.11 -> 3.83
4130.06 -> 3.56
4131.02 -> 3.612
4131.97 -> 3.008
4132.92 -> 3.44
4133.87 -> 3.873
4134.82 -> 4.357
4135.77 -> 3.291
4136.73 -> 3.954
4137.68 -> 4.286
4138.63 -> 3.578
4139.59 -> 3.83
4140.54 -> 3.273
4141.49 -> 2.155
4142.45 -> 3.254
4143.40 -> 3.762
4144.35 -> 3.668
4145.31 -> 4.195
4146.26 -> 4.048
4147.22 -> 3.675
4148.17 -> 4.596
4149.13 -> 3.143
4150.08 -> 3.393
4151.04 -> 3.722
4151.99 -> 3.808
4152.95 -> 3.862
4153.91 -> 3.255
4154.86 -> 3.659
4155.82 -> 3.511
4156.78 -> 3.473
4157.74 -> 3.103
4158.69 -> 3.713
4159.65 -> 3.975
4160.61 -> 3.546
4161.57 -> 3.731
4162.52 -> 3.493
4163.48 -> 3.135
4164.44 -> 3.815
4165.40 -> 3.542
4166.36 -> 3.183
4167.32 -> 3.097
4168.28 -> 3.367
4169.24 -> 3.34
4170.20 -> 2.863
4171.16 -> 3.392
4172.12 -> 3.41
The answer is -1.63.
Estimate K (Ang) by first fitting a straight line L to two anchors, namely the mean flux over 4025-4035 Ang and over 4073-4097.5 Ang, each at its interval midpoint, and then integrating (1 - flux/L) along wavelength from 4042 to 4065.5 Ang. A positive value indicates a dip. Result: 1.9 Ang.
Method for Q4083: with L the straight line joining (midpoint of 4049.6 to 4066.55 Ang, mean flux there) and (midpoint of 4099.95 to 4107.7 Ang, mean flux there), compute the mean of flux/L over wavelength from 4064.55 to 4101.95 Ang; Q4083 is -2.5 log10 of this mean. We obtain -0.09 mag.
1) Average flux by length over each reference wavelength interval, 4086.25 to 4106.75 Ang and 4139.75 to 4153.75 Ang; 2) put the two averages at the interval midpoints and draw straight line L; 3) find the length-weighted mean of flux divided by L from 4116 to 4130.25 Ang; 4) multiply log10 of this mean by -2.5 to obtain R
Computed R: 0.05 mag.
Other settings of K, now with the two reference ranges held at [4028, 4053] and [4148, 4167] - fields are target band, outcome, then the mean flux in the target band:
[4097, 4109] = -0.54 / 3.6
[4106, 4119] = -1.94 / 3.98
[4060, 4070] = -0.56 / 3.55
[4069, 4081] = -0.65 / 3.56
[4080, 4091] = -1.54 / 3.88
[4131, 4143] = -0.05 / 3.53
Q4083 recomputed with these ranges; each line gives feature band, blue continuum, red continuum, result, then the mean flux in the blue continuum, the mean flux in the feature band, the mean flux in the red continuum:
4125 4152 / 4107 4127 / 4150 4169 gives 0.007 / 3.75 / 3.61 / 3.52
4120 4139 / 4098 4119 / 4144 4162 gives 0.035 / 3.73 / 3.59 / 3.69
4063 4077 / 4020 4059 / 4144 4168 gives -0.087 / 3.26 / 3.63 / 3.61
